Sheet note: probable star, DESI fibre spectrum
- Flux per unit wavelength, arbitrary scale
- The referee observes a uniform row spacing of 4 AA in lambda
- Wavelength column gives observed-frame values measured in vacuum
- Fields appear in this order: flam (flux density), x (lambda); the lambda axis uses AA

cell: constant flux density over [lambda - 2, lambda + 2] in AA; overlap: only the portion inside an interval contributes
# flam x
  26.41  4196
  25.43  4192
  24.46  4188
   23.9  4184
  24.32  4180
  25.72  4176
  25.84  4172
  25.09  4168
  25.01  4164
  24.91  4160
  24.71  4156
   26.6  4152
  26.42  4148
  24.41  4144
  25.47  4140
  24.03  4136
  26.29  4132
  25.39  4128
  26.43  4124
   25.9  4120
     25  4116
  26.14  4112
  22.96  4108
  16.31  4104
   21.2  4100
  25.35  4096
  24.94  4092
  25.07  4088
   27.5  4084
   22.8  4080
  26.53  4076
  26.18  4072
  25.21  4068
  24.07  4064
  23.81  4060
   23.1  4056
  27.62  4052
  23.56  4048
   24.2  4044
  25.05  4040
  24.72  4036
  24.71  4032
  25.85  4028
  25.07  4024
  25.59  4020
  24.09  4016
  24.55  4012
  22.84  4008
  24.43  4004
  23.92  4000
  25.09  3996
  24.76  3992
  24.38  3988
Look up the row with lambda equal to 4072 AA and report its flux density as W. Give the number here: 26.18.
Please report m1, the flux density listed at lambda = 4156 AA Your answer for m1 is 24.71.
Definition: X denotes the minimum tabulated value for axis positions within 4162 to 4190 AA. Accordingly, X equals 23.9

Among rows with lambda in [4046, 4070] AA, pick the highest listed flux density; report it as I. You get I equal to 27.62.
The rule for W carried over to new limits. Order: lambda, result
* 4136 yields 24.03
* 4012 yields 24.55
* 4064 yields 24.07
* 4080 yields 22.8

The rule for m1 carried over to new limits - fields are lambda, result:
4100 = 21.2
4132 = 26.29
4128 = 25.39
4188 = 24.46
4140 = 25.47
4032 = 24.71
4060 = 23.81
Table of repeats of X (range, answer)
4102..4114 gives 16.31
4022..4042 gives 24.71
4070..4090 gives 22.8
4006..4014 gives 22.84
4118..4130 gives 25.39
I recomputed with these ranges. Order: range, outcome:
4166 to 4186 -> 25.84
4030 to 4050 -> 25.05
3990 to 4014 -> 25.09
